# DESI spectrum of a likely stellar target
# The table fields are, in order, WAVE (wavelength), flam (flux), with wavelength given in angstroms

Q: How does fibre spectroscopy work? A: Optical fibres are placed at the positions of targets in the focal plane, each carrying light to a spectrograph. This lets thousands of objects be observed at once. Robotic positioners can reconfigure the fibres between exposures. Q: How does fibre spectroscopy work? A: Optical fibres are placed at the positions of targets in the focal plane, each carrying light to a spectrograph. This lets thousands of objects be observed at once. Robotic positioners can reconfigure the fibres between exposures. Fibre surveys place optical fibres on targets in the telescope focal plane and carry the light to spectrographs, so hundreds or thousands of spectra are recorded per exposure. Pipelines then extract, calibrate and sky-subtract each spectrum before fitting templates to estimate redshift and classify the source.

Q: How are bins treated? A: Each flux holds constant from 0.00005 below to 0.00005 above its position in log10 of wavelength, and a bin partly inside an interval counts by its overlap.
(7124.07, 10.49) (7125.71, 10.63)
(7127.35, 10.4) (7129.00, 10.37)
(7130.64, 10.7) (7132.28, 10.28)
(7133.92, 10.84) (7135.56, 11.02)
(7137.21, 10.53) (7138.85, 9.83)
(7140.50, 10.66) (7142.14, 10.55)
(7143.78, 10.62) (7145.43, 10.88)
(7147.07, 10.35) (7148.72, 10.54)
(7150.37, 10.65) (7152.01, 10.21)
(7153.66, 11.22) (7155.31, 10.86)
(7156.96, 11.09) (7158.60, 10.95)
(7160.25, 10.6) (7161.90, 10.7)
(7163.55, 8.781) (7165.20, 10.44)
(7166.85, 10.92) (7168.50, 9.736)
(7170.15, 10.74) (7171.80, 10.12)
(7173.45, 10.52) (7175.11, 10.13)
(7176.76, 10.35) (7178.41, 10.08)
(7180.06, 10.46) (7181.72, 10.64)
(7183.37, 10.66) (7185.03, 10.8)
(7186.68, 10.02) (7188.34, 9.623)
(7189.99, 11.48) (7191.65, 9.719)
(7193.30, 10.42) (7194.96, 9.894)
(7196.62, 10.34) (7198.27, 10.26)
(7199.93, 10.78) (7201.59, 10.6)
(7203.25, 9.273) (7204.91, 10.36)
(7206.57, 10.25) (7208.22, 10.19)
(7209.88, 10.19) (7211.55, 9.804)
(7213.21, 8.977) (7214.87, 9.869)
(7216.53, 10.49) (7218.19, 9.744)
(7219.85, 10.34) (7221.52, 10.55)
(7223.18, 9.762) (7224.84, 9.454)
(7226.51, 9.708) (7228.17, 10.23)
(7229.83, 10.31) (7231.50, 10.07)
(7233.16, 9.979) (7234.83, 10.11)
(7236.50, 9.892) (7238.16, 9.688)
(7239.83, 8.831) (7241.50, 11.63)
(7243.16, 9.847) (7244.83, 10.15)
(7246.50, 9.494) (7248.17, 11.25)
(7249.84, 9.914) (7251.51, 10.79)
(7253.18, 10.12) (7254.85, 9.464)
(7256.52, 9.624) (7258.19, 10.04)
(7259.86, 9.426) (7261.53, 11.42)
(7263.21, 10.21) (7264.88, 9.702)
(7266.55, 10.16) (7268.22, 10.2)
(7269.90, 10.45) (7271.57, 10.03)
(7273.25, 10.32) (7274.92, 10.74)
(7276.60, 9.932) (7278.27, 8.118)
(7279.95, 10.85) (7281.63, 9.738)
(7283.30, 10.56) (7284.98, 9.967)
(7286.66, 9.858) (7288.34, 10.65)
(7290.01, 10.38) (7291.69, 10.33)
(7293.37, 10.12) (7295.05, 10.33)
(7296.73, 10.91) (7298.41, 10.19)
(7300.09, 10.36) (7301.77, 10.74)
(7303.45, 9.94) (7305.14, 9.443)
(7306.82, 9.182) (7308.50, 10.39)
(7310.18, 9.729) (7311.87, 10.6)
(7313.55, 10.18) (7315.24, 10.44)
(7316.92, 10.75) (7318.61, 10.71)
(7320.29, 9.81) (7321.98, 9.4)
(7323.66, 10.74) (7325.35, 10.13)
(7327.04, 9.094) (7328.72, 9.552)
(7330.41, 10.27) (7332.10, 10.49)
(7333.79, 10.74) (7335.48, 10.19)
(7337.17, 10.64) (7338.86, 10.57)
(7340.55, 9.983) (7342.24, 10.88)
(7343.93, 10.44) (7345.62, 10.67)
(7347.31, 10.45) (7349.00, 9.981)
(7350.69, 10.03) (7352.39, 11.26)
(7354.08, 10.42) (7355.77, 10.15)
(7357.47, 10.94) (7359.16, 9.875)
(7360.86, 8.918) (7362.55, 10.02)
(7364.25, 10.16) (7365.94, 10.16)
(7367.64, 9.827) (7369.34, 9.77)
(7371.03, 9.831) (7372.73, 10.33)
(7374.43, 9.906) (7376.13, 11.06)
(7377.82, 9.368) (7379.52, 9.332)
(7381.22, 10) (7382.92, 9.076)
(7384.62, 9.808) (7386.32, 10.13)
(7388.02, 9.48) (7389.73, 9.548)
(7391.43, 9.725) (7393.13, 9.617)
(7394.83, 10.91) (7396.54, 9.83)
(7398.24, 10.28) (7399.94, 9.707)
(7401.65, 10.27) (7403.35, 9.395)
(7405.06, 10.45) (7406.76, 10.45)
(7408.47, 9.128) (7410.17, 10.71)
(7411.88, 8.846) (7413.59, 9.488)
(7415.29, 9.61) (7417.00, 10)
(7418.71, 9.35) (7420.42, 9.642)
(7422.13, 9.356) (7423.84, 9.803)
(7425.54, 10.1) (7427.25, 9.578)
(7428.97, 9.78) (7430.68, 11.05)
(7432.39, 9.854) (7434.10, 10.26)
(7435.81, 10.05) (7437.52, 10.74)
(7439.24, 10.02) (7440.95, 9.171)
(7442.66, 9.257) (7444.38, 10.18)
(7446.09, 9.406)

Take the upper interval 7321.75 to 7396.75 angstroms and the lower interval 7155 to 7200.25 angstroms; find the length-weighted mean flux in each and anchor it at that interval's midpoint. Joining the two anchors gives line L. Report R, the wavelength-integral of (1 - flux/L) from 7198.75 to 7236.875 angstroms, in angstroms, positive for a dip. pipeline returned 1.0 angstroms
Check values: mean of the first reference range 10.4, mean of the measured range 10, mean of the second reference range 10.1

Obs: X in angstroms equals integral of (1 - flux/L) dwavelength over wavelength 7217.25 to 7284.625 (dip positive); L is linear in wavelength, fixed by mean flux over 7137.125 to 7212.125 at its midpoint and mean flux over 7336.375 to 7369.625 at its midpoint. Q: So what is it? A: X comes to 1.7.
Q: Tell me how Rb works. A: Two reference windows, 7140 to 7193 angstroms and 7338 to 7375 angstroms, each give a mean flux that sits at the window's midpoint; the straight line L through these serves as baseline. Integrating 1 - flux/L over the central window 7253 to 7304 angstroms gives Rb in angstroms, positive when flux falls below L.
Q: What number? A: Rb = 0.8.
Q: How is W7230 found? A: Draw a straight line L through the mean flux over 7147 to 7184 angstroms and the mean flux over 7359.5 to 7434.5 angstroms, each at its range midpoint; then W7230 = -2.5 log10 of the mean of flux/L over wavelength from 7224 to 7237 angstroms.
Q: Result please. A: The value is 0.04 mag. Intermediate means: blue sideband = 10.5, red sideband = 9.86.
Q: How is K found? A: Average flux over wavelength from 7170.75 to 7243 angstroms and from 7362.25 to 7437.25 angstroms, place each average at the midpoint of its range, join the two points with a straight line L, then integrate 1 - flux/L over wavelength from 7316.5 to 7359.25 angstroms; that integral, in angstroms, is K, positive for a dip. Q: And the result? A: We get -1.5 angstroms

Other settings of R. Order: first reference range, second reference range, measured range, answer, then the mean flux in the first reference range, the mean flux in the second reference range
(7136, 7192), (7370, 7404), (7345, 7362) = -0.5 angstroms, 10.5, 9.88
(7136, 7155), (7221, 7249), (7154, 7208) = 0.0 angstroms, 10.6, 10.1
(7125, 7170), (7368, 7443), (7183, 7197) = 0.1 angstroms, 10.5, 9.87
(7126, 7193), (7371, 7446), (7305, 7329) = 0.1 angstroms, 10.5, 9.87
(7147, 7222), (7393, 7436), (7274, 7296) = 0.0 angstroms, 10.3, 9.91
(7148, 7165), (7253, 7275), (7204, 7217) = 0.4 angstroms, 10.6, 10.1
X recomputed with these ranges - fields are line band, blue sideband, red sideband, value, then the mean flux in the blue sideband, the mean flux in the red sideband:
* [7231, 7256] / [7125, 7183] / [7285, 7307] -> 0.6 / 10.5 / 10.2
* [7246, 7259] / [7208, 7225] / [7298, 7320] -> -0.1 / 9.95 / 10.2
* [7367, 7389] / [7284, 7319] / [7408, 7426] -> 0.0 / 10.2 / 9.64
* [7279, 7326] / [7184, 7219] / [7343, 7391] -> -0.7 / 10.1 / 10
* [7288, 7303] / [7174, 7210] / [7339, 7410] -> -0.4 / 10.3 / 10.1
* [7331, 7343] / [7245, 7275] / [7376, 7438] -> -0.6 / 10.2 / 9.87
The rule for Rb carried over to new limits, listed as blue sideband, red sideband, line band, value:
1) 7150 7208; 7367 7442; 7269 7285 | 0.1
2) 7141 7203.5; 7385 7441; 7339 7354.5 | -0.6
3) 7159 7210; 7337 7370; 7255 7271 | 0.3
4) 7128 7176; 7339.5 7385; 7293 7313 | 0.1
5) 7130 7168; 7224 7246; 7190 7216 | 0.2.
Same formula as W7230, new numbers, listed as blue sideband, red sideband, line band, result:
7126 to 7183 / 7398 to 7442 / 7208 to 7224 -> 0.040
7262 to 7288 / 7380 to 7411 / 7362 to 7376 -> -0.011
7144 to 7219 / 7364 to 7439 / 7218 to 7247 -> 0.025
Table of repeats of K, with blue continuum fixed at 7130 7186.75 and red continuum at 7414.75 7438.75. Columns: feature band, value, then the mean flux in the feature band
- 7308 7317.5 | -0.1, 10.3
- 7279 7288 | 0.0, 10.2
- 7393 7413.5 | 0.1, 9.96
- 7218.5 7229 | 0.4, 10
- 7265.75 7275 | 0.0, 10.3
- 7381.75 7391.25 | 0.4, 9.62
